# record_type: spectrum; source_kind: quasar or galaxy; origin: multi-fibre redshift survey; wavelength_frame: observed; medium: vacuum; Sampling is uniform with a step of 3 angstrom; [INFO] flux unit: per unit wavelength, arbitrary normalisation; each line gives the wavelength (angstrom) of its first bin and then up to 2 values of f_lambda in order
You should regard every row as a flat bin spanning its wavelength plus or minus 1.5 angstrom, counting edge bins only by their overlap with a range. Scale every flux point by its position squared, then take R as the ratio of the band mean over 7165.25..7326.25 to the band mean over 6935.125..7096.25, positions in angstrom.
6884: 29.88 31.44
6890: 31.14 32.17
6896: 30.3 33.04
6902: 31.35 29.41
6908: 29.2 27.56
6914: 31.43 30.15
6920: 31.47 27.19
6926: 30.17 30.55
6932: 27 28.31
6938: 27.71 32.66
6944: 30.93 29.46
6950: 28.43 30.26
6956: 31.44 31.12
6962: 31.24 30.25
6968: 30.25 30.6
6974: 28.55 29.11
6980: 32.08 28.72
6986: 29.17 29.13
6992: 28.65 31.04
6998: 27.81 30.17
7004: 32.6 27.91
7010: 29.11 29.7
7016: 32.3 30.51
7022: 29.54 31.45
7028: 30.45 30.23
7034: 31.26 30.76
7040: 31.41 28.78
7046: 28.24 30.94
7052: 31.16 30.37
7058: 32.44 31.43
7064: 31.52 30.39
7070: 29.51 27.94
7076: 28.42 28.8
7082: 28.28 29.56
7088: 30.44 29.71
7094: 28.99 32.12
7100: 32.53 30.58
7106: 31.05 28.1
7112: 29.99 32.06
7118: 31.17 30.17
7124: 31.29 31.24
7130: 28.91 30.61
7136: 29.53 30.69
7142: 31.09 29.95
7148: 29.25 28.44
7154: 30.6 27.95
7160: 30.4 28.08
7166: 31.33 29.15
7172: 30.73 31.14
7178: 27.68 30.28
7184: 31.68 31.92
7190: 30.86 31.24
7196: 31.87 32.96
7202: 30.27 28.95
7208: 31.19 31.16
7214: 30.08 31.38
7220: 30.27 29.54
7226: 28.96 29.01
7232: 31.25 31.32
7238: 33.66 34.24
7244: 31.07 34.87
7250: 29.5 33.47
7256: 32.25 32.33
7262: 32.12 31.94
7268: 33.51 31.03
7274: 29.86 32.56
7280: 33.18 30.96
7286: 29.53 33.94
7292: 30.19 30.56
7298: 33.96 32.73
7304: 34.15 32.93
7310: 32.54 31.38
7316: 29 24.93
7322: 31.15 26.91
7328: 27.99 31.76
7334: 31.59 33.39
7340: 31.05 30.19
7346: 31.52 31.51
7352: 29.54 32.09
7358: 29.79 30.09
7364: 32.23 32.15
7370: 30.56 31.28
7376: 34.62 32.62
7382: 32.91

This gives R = 1.1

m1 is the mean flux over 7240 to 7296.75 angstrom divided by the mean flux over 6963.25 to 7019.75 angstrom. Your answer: 1.07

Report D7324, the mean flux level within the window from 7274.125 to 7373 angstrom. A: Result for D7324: 31.1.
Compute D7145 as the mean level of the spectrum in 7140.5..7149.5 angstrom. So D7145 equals 30.1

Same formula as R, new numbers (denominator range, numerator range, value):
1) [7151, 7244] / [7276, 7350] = 1.05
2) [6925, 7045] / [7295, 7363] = 1.13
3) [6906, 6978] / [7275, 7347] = 1.16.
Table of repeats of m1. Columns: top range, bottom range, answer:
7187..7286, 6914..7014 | 1.05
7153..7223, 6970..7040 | 1.01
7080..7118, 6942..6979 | 1.00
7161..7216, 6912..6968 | 1.02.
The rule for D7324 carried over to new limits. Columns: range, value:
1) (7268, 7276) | 31.2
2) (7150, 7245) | 30.6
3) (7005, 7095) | 30.1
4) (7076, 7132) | 30.2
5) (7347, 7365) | 30.9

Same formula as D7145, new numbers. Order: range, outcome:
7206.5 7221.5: 30.8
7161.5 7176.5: 30.1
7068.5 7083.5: 28.6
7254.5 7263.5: 32.2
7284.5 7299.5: 31.6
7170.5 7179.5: 29.8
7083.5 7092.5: 29.9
